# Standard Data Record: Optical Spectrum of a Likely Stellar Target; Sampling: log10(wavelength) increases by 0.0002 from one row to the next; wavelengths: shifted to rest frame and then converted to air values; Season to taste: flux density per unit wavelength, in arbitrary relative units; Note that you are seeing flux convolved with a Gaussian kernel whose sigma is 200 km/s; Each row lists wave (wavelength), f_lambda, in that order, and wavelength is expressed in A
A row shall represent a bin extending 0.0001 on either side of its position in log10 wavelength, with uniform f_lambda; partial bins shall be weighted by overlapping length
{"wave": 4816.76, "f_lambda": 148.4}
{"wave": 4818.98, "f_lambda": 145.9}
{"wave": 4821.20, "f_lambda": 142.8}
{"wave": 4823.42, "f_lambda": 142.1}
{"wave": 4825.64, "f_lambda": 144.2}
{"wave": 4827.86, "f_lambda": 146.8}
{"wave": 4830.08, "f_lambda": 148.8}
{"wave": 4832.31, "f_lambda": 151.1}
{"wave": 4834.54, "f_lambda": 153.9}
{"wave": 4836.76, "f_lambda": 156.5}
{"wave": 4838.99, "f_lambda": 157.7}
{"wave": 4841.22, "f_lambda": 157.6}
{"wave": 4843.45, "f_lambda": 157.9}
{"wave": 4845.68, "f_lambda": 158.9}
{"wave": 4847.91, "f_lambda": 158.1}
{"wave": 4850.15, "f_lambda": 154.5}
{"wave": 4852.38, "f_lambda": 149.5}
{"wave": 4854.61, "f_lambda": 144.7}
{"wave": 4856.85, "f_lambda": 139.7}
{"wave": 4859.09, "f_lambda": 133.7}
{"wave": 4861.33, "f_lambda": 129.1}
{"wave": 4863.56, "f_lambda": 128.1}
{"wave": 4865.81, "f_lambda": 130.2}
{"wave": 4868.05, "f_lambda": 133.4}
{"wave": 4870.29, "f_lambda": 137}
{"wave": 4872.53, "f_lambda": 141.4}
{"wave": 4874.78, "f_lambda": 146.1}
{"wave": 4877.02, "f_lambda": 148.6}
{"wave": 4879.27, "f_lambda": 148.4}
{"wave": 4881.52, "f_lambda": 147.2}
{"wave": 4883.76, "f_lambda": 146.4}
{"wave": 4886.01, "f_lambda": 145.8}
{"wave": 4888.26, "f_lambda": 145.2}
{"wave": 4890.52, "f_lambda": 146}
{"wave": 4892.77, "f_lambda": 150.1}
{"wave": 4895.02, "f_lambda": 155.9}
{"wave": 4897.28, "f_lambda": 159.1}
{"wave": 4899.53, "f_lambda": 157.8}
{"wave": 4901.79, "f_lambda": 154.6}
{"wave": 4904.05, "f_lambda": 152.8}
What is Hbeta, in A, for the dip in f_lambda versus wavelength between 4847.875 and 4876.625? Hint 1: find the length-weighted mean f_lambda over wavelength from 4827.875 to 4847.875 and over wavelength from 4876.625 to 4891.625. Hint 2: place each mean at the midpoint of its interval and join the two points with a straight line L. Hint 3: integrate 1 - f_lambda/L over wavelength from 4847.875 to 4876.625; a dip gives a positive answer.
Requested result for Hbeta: 2.04 A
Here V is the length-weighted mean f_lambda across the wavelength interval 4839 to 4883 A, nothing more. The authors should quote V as 145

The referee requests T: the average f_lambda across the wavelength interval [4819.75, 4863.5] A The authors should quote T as 148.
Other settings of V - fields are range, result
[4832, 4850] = 157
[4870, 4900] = 148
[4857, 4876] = 135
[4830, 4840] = 154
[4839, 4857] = 154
